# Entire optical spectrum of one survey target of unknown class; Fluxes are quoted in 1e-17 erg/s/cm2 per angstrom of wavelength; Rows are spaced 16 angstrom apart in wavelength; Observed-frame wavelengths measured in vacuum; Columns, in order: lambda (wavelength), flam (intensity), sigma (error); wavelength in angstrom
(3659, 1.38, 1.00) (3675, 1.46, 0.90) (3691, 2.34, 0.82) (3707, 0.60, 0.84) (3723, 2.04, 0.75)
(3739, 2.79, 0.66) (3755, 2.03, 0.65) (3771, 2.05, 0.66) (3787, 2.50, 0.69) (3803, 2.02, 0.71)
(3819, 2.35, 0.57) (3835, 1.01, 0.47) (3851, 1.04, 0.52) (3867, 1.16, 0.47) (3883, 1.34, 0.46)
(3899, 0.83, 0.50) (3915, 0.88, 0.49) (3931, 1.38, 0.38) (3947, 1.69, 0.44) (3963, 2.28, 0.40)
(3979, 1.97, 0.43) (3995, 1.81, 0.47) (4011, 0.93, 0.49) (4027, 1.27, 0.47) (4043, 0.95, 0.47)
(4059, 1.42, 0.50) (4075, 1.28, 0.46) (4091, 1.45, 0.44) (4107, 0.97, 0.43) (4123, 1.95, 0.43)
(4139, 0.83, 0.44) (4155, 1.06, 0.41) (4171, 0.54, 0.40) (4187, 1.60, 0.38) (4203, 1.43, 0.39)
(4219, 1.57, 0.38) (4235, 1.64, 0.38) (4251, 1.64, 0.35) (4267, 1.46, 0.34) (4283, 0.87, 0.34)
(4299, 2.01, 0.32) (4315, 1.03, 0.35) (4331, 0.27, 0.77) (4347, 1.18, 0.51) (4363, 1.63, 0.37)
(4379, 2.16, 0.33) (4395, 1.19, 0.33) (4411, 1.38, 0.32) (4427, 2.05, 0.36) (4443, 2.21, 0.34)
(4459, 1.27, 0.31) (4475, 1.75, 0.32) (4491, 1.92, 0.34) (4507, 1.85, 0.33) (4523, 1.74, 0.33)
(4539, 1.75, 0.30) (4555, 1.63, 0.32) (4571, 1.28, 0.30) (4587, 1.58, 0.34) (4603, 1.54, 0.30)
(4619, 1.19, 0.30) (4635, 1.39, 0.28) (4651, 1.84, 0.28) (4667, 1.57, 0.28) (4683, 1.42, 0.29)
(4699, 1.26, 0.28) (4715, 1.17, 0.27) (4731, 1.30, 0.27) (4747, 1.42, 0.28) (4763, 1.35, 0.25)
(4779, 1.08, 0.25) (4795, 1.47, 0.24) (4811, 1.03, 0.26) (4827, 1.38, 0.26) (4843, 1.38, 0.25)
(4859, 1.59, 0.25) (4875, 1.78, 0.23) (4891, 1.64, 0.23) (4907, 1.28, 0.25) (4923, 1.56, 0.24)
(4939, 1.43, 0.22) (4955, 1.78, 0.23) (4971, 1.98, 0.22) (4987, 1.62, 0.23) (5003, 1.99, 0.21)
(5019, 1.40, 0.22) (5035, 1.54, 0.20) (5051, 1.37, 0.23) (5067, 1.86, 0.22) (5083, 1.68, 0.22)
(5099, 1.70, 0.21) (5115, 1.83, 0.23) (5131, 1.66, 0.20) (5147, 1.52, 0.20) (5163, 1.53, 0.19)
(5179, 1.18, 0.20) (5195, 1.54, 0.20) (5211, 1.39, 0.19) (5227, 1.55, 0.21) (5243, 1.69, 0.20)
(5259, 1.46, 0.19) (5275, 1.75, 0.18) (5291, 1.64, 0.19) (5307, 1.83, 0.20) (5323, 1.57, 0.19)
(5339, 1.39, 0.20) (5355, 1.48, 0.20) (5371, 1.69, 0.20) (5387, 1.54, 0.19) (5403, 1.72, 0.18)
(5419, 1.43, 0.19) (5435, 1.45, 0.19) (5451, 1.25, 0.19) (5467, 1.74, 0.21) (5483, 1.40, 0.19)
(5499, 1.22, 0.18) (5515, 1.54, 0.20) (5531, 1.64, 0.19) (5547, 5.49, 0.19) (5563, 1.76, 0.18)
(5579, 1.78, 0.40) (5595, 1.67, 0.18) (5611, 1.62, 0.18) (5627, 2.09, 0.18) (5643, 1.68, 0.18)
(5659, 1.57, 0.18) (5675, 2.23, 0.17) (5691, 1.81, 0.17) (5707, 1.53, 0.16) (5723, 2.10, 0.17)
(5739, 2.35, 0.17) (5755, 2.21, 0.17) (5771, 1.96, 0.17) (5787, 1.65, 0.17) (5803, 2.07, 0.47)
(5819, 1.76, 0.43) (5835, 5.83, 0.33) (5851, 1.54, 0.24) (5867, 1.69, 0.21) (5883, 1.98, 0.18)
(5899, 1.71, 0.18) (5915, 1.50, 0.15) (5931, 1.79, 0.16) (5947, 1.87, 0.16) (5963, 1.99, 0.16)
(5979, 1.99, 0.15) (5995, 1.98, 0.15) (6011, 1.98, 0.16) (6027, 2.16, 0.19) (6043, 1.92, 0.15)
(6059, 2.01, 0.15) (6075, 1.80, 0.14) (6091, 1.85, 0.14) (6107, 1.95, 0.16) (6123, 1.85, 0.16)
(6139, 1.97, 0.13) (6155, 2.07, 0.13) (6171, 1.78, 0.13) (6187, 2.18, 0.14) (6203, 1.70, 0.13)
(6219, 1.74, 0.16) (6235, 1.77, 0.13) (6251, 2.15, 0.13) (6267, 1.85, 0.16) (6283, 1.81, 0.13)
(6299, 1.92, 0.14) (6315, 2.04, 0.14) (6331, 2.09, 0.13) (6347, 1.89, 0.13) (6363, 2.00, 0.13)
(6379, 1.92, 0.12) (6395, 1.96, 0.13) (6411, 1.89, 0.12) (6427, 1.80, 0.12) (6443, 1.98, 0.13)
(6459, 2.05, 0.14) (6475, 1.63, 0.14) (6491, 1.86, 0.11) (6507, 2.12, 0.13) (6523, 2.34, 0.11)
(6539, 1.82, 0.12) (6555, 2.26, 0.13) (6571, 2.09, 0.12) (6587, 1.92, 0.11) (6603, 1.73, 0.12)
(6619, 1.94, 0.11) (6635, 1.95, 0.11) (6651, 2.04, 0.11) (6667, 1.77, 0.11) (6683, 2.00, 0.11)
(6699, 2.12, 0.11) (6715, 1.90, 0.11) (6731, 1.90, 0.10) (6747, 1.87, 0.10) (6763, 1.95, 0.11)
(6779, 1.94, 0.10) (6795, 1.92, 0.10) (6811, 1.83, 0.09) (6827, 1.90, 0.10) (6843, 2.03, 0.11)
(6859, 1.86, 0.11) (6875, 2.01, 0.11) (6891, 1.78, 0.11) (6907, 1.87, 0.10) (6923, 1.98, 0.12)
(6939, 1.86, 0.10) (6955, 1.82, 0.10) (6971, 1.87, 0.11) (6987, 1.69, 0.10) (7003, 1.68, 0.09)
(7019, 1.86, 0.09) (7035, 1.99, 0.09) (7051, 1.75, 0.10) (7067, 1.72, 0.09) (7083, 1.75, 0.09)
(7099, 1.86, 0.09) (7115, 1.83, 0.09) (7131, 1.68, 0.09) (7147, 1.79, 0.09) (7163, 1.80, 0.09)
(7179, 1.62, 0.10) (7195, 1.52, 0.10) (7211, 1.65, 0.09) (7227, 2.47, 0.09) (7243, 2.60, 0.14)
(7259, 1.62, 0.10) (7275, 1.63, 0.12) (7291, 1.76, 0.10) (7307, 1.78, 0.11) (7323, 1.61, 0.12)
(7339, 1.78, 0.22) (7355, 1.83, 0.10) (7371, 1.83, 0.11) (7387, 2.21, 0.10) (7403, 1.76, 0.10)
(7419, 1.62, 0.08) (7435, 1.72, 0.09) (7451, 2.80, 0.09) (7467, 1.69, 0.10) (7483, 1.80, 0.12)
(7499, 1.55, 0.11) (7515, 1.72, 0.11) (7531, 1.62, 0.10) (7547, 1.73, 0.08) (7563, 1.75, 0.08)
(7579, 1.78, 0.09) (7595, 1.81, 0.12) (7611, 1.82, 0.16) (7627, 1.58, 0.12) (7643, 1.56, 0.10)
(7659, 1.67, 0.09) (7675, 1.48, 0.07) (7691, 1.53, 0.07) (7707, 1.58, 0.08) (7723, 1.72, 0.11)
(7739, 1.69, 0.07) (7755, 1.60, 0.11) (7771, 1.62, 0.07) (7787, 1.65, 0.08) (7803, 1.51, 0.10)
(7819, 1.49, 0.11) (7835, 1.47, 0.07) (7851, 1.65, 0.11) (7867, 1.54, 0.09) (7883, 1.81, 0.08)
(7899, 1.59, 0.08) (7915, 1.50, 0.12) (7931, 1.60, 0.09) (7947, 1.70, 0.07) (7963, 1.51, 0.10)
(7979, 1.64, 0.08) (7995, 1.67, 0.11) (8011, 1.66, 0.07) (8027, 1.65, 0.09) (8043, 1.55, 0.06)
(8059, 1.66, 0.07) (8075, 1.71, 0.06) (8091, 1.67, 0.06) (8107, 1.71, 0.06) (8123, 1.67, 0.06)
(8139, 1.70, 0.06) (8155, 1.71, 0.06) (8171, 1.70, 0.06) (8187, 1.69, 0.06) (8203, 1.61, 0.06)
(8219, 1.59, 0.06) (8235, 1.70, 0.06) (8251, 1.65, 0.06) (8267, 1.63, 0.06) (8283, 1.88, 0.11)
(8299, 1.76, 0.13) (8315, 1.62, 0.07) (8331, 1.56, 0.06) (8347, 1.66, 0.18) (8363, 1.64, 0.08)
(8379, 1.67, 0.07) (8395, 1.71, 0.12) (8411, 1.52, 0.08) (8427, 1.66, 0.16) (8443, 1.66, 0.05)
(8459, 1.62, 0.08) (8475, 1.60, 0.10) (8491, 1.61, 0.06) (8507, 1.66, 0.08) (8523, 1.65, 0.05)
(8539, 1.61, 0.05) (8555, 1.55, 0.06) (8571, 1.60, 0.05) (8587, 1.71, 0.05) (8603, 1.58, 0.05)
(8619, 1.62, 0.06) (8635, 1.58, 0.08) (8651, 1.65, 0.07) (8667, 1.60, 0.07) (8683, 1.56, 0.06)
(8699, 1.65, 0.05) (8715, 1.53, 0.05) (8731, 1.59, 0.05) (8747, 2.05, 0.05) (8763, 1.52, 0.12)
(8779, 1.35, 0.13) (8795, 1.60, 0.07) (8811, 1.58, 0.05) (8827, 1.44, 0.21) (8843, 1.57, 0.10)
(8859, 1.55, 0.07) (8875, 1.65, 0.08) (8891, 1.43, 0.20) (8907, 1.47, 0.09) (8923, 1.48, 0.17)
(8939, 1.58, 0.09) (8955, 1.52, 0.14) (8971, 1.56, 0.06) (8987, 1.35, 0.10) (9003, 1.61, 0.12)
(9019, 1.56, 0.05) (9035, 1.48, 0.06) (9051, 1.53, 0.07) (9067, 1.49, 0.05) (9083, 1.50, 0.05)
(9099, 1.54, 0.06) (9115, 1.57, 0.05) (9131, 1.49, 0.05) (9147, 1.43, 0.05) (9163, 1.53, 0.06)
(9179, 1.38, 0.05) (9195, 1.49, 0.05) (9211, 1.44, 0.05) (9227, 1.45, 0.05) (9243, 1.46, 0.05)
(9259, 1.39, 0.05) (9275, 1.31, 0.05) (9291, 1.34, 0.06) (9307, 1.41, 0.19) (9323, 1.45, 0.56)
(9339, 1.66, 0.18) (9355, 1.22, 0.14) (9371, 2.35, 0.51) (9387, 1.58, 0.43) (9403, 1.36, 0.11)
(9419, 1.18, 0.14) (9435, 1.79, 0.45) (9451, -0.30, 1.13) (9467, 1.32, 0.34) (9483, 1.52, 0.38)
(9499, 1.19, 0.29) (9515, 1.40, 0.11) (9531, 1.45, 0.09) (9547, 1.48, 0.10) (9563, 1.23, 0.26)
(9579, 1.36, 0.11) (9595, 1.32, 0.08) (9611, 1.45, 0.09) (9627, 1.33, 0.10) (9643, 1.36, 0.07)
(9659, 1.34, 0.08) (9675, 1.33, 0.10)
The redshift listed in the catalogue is 0.49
